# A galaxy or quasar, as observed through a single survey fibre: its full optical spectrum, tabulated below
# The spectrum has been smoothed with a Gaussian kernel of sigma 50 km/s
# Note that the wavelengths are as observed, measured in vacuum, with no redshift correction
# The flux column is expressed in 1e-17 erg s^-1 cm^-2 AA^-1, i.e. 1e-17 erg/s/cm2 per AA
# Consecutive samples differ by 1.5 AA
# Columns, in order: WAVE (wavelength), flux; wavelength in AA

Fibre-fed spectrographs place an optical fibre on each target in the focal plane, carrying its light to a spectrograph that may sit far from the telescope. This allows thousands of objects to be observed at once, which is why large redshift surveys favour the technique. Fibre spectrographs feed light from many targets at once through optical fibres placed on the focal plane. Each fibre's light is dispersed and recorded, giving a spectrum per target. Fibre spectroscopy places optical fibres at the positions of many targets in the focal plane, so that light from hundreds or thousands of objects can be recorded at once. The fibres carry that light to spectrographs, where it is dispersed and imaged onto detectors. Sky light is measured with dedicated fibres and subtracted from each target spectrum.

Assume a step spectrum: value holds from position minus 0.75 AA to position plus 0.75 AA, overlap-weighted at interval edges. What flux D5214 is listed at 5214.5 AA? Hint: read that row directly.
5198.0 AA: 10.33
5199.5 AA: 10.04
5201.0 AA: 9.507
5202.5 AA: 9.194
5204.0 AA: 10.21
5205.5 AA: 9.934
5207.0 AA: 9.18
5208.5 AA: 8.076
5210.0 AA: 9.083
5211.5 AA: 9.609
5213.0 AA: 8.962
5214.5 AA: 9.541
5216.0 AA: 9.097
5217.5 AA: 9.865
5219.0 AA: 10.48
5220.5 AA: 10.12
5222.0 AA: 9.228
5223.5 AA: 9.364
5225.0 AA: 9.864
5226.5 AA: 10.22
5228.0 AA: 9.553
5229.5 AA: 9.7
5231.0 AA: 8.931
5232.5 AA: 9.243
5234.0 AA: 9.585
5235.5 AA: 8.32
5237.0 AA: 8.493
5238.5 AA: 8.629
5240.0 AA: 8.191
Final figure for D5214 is 9.541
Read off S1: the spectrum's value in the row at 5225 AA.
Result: 9.864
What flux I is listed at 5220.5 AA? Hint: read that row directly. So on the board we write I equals 10.12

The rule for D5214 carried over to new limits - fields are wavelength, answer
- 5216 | 9.097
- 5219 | 10.48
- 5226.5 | 10.22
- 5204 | 10.21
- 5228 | 9.553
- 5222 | 9.228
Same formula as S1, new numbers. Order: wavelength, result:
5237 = 8.493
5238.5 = 8.629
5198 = 10.33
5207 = 9.18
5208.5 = 8.076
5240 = 8.191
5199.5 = 10.04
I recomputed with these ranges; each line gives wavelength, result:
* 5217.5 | 9.865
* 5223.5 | 9.364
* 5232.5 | 9.243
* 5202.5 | 9.194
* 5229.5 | 9.7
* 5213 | 8.962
